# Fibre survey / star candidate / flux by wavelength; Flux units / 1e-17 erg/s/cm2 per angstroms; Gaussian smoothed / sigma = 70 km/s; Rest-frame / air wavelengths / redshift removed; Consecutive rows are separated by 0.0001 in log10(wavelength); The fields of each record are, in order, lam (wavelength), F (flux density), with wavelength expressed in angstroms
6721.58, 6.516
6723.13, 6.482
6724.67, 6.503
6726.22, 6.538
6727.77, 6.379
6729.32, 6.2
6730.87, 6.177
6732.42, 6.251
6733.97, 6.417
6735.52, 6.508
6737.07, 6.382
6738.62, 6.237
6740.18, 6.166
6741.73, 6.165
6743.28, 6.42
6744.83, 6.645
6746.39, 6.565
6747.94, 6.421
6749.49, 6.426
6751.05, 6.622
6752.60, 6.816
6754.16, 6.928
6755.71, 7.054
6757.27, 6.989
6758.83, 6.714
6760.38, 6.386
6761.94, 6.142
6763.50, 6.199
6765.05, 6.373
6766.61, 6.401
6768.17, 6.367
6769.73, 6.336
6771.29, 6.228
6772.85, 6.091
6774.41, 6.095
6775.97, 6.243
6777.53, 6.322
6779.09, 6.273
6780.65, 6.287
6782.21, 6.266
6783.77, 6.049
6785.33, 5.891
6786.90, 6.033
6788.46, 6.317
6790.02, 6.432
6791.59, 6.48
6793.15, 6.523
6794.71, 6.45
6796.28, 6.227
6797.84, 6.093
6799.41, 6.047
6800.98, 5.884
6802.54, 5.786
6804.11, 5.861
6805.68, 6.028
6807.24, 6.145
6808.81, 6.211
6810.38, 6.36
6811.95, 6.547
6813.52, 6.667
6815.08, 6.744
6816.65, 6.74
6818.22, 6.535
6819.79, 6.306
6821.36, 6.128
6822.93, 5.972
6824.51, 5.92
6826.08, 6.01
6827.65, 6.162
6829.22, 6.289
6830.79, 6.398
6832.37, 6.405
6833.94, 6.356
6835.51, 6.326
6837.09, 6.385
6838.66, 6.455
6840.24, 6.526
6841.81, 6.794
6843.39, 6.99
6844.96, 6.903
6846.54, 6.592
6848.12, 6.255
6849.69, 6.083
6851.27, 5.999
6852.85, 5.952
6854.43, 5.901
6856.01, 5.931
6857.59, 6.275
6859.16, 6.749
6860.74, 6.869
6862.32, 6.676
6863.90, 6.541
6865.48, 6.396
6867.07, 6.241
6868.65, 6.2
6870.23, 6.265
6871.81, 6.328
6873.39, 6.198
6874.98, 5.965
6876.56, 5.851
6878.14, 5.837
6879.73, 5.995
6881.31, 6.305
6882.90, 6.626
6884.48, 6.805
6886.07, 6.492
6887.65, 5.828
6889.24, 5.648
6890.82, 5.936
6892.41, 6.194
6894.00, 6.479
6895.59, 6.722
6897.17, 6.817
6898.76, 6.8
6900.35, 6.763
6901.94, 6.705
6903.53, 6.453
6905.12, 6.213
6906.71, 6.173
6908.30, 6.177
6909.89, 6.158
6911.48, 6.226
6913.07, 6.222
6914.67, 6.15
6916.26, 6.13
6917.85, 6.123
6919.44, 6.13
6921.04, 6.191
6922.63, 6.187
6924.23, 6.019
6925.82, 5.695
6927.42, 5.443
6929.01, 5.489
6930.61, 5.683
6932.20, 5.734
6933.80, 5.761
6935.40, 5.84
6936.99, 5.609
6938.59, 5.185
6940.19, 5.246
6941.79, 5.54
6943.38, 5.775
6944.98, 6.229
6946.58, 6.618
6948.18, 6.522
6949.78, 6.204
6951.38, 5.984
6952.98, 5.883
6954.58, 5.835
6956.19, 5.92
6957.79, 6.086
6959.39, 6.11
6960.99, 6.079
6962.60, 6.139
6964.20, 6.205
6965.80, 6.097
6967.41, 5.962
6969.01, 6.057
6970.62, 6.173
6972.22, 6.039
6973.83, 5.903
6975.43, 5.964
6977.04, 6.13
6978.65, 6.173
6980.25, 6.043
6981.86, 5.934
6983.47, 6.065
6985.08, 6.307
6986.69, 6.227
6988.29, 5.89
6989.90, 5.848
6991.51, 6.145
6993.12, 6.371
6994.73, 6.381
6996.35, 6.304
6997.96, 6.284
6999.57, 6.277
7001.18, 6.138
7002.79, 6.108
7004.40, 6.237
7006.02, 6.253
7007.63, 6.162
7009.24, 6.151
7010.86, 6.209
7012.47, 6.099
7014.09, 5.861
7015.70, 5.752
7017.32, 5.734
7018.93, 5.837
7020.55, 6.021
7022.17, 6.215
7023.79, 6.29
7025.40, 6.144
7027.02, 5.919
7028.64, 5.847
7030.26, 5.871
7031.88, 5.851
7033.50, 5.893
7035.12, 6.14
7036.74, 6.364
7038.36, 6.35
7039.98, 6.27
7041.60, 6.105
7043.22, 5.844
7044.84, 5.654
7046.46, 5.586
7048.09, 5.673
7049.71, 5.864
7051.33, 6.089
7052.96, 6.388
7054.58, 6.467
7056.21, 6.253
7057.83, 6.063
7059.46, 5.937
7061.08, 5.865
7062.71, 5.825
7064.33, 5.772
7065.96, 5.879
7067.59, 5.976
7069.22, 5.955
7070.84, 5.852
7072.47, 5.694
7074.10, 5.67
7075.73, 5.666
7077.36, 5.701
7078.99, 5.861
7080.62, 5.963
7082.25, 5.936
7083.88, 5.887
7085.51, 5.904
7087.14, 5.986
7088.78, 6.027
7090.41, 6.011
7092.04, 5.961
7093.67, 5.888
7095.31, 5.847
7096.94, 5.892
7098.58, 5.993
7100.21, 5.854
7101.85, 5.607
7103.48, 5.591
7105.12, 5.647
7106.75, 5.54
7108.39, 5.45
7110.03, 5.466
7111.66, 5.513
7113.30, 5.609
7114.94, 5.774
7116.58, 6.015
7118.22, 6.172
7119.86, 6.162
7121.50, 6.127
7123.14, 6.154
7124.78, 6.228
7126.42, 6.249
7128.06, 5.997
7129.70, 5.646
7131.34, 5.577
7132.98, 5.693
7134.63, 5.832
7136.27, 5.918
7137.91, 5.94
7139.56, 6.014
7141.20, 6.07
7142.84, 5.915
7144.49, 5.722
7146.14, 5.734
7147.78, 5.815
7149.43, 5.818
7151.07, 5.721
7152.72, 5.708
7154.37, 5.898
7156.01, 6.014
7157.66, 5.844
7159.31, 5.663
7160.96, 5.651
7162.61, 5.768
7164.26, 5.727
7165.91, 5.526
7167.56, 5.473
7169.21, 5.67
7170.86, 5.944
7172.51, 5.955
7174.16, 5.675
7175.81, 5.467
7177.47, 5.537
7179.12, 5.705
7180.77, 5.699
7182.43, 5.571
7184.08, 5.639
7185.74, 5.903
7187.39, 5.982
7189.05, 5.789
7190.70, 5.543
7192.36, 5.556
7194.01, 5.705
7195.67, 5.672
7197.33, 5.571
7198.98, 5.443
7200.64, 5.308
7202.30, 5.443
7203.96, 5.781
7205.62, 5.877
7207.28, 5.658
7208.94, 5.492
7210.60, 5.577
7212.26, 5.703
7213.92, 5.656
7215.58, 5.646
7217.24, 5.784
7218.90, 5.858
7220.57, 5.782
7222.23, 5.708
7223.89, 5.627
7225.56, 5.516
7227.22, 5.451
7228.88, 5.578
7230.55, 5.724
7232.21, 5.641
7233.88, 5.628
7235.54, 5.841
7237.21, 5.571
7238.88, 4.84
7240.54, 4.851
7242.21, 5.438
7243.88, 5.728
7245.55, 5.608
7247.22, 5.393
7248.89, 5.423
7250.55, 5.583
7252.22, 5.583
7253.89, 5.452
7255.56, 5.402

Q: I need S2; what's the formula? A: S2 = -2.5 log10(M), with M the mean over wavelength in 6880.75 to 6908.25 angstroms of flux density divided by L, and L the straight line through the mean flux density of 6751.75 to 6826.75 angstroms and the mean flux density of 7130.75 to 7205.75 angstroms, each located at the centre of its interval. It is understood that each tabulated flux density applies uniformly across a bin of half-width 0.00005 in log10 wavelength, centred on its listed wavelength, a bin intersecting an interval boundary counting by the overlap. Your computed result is -0.04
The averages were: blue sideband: 6.31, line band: 6.4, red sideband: 5.73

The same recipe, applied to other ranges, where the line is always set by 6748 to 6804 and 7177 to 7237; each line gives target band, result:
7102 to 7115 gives 0.047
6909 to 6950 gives 0.030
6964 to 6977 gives -0.004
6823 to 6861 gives -0.020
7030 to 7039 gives -0.029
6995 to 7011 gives -0.043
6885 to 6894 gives 0.013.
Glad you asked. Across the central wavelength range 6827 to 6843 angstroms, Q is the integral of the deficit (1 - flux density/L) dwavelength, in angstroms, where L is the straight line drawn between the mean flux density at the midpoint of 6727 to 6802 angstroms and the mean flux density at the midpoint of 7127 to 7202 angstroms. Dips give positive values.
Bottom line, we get -0.5 angstroms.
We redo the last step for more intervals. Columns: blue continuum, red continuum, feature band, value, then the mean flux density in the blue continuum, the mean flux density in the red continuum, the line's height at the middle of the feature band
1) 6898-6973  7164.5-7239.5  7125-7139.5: -0.3 angstroms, 6.04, 5.64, 5.75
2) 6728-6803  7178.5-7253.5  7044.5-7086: -0.4 angstroms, 6.34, 5.6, 5.85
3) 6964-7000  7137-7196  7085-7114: 0.6 angstroms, 6.12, 5.75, 5.88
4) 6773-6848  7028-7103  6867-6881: 0.3 angstroms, 6.31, 5.93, 6.21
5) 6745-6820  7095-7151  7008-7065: -0.4 angstroms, 6.35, 5.84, 5.97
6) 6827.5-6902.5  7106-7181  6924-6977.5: 2.4 angstroms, 6.36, 5.8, 6.19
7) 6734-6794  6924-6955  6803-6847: -1.4 angstroms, 6.39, 5.81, 6.19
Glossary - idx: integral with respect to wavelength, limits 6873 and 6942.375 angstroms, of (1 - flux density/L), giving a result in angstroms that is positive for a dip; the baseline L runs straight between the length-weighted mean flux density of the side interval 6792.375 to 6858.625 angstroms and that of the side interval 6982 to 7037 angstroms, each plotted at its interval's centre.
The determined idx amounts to 1.3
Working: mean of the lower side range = 6.29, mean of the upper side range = 6.09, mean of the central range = 6.08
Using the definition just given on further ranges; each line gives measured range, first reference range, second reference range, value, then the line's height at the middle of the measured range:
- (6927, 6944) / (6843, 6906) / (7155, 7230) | 1.75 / 6.21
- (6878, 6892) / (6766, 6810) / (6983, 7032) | -0.07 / 6.15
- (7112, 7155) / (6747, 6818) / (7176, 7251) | -1.21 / 5.74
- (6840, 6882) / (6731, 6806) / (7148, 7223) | -0.87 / 6.19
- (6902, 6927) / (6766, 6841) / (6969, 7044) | 0.05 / 6.17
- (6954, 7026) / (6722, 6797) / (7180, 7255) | -1.28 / 5.99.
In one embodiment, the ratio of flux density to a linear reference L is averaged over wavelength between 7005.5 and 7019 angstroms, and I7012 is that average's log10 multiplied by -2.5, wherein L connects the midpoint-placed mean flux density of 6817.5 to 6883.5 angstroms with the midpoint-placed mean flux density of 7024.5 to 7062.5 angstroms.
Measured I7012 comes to 0.01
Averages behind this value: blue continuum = 6.31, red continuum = 6.02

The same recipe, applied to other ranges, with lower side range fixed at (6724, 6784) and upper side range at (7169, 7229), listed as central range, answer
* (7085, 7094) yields -0.02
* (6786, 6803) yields 0.02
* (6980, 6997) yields -0.02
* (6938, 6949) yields 0.04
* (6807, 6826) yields -0.01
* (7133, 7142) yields -0.03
